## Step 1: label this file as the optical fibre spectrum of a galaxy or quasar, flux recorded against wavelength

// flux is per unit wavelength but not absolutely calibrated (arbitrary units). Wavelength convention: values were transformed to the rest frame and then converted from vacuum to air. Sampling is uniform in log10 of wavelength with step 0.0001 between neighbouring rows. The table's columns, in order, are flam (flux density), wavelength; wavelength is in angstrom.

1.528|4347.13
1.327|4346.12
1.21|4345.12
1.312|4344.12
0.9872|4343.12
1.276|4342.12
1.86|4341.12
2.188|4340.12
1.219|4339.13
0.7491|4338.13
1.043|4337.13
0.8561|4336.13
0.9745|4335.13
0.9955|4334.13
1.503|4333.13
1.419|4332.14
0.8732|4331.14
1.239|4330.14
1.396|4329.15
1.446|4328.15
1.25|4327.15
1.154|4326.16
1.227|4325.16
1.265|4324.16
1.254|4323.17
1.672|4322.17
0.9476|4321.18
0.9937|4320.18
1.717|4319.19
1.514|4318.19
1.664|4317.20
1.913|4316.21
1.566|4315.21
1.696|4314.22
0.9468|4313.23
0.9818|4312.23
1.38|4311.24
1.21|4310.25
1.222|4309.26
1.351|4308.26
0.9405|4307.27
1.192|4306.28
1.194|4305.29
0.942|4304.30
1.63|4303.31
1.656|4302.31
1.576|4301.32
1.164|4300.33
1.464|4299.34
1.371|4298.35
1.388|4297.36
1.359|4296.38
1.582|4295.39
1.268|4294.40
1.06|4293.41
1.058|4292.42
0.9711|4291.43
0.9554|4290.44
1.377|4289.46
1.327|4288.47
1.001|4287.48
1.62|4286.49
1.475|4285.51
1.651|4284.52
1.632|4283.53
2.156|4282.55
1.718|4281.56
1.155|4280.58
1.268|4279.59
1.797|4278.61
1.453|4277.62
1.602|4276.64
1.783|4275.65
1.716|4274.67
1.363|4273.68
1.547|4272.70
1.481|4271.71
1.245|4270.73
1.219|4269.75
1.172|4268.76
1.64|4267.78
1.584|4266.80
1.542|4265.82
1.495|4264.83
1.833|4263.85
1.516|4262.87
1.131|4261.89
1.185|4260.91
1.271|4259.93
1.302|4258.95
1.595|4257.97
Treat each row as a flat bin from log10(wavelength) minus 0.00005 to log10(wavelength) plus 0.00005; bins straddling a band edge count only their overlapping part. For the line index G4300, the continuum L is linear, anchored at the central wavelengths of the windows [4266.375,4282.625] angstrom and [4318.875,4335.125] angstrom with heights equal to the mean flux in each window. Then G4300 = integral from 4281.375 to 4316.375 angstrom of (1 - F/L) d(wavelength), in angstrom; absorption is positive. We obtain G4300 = 0.99 angstrom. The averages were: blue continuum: 1.51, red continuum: 1.26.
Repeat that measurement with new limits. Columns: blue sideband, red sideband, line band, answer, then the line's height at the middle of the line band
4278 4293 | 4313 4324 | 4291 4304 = 0.7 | 1.42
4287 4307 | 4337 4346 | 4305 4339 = 1.2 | 1.3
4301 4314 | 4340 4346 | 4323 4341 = 1.7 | 1.37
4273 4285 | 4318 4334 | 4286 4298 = 2.1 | 1.52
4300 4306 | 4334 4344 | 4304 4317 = 0.4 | 1.33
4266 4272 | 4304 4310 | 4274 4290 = -2.8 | 1.31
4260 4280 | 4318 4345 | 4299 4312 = 0.6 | 1.36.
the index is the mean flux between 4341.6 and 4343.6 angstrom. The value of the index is 1.14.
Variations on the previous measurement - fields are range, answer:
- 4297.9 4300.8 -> 1.33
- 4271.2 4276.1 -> 1.57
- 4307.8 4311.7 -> 1.29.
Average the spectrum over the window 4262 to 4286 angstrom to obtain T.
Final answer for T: 1.54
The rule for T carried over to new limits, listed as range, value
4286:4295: 1.19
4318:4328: 1.3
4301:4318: 1.36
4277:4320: 1.38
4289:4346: 1.29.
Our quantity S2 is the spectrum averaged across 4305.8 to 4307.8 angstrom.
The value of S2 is 1.07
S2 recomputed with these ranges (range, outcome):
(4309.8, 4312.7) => 1.19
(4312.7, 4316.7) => 1.52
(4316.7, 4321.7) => 1.37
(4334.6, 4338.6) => 0.906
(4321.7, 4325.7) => 1.35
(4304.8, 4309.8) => 1.18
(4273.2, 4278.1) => 1.58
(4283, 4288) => 1.48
